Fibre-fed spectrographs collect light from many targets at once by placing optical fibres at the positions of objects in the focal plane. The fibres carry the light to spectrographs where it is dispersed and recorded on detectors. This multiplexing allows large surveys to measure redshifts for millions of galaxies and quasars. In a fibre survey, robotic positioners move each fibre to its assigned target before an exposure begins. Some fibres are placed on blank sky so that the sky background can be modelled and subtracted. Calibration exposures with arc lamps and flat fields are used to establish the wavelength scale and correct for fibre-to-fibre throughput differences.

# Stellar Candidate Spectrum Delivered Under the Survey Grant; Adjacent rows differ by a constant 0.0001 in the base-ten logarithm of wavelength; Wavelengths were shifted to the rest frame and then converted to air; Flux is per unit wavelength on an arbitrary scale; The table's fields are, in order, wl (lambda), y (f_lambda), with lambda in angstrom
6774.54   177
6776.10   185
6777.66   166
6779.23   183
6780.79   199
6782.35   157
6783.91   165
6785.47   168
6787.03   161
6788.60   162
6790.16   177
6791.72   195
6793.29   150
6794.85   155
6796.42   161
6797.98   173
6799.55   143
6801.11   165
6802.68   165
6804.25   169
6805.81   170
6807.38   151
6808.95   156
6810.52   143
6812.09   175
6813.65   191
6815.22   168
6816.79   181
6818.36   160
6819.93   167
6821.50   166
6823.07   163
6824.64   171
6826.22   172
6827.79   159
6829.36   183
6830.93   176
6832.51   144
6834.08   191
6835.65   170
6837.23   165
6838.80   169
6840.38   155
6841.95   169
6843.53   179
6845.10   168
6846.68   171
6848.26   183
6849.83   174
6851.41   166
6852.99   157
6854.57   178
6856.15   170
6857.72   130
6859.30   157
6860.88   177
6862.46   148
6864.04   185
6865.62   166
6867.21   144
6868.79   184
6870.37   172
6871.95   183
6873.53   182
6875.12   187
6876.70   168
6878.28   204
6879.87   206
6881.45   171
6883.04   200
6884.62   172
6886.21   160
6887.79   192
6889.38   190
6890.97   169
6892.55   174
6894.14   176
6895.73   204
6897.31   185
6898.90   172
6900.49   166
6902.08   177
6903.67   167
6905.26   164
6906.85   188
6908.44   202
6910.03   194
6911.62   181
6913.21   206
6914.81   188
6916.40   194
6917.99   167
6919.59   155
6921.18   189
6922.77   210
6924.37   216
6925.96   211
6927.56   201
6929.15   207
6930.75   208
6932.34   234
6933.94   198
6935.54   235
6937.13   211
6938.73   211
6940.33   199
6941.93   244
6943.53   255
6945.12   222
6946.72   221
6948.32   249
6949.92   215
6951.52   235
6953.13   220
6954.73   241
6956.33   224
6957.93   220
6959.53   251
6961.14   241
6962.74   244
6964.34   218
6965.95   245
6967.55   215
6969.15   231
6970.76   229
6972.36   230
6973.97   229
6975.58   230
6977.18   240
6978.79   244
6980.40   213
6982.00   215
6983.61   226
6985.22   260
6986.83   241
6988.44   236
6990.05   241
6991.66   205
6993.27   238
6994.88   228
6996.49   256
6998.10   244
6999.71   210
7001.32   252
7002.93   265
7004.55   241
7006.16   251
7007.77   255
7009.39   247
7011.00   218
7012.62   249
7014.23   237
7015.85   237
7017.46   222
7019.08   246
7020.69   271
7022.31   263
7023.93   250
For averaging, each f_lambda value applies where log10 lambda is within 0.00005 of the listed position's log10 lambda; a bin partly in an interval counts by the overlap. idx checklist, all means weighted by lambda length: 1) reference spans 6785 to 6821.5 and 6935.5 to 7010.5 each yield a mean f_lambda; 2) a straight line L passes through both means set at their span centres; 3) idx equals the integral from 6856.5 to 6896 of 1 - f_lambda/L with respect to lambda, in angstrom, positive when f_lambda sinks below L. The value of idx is 3.9 angstrom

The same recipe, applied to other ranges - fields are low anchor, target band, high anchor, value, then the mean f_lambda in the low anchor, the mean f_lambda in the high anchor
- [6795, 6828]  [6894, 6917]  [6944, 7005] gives 2.3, 165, 233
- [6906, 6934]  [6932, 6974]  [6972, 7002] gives -2.6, 197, 234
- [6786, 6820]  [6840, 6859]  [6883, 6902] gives 0.6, 165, 179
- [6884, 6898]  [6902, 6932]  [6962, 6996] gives 0.6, 180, 232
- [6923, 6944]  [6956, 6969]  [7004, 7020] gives -0.4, 217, 241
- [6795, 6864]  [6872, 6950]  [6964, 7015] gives 2.5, 166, 236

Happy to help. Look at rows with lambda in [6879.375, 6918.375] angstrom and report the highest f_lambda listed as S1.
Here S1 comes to 206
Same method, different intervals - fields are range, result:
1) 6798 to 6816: 191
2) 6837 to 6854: 183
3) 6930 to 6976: 255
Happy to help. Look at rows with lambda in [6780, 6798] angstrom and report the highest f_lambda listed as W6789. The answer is 199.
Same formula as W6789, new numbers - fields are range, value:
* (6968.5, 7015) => 265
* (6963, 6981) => 245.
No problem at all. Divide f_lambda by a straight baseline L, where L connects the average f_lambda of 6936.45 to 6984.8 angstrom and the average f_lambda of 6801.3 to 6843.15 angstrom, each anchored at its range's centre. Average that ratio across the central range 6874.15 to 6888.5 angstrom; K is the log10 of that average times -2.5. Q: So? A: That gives 0.054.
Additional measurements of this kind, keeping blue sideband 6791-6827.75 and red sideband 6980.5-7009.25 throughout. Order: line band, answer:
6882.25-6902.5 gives 0.11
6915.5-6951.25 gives 0.01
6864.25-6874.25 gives 0.10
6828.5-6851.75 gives 0.04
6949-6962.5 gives -0.04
